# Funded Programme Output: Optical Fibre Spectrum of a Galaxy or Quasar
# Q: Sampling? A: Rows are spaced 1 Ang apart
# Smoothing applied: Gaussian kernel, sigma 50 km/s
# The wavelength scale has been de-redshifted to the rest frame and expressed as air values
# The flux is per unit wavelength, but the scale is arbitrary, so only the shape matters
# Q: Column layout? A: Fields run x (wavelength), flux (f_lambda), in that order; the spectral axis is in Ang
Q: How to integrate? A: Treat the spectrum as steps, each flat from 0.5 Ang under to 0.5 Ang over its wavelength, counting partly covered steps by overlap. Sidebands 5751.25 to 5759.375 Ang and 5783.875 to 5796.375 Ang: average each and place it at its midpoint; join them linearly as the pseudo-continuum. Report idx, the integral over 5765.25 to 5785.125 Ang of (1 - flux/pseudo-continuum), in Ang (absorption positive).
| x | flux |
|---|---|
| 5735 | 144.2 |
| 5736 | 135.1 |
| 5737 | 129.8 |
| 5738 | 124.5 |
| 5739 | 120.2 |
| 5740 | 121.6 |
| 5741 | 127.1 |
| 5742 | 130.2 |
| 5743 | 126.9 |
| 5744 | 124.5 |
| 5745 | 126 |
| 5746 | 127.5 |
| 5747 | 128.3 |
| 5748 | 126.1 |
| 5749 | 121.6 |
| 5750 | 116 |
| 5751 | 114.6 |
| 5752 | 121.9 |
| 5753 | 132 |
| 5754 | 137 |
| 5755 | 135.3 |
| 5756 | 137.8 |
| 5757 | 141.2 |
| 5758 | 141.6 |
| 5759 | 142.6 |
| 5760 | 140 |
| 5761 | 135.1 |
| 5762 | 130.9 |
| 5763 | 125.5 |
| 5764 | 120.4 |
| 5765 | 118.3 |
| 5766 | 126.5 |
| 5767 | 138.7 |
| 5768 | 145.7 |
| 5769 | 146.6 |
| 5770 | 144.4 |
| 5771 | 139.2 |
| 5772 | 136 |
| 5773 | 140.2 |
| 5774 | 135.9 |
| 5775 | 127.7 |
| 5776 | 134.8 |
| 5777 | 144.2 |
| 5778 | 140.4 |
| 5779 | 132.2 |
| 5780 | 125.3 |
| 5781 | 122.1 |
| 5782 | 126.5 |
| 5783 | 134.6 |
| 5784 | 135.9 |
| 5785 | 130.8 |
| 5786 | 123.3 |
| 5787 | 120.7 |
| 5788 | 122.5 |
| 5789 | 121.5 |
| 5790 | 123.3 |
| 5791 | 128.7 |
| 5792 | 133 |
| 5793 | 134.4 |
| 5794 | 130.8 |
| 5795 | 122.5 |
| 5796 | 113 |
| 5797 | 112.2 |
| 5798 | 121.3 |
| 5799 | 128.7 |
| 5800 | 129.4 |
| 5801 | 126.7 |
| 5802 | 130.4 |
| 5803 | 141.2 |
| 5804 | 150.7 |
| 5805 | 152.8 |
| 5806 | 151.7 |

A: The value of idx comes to -0.8 Ang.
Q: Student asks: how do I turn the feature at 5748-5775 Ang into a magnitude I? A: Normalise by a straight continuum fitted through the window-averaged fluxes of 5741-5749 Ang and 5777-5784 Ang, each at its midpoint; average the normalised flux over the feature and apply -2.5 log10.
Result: -0.03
